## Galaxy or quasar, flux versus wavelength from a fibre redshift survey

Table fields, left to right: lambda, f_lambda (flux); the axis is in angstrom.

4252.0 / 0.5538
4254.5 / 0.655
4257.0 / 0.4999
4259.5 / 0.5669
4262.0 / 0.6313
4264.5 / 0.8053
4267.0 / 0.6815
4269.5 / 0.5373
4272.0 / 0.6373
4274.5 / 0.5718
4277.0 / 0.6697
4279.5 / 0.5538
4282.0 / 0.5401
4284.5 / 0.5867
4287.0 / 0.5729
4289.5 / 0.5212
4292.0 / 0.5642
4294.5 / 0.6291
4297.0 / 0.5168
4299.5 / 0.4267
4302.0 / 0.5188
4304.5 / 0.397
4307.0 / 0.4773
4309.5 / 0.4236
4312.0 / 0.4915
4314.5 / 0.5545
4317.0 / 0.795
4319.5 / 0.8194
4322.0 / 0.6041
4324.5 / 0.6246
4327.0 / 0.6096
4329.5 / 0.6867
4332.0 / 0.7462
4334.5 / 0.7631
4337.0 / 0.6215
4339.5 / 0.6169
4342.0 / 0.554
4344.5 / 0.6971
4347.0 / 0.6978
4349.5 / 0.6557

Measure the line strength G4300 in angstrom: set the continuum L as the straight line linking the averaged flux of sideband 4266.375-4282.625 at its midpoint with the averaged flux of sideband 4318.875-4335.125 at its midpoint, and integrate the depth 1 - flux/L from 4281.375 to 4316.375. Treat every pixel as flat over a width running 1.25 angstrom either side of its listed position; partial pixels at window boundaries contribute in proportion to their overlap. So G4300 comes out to 6.4 angstrom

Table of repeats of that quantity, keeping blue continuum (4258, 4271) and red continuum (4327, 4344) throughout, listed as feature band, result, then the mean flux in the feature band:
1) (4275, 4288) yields 1.3 angstrom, 0.584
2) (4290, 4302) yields 2.2 angstrom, 0.532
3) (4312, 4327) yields 0.0 angstrom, 0.658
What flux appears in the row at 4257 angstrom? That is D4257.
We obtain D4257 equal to 0.4999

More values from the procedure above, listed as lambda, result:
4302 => 0.5188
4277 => 0.6697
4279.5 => 0.5538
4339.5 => 0.6169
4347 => 0.6978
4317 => 0.795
